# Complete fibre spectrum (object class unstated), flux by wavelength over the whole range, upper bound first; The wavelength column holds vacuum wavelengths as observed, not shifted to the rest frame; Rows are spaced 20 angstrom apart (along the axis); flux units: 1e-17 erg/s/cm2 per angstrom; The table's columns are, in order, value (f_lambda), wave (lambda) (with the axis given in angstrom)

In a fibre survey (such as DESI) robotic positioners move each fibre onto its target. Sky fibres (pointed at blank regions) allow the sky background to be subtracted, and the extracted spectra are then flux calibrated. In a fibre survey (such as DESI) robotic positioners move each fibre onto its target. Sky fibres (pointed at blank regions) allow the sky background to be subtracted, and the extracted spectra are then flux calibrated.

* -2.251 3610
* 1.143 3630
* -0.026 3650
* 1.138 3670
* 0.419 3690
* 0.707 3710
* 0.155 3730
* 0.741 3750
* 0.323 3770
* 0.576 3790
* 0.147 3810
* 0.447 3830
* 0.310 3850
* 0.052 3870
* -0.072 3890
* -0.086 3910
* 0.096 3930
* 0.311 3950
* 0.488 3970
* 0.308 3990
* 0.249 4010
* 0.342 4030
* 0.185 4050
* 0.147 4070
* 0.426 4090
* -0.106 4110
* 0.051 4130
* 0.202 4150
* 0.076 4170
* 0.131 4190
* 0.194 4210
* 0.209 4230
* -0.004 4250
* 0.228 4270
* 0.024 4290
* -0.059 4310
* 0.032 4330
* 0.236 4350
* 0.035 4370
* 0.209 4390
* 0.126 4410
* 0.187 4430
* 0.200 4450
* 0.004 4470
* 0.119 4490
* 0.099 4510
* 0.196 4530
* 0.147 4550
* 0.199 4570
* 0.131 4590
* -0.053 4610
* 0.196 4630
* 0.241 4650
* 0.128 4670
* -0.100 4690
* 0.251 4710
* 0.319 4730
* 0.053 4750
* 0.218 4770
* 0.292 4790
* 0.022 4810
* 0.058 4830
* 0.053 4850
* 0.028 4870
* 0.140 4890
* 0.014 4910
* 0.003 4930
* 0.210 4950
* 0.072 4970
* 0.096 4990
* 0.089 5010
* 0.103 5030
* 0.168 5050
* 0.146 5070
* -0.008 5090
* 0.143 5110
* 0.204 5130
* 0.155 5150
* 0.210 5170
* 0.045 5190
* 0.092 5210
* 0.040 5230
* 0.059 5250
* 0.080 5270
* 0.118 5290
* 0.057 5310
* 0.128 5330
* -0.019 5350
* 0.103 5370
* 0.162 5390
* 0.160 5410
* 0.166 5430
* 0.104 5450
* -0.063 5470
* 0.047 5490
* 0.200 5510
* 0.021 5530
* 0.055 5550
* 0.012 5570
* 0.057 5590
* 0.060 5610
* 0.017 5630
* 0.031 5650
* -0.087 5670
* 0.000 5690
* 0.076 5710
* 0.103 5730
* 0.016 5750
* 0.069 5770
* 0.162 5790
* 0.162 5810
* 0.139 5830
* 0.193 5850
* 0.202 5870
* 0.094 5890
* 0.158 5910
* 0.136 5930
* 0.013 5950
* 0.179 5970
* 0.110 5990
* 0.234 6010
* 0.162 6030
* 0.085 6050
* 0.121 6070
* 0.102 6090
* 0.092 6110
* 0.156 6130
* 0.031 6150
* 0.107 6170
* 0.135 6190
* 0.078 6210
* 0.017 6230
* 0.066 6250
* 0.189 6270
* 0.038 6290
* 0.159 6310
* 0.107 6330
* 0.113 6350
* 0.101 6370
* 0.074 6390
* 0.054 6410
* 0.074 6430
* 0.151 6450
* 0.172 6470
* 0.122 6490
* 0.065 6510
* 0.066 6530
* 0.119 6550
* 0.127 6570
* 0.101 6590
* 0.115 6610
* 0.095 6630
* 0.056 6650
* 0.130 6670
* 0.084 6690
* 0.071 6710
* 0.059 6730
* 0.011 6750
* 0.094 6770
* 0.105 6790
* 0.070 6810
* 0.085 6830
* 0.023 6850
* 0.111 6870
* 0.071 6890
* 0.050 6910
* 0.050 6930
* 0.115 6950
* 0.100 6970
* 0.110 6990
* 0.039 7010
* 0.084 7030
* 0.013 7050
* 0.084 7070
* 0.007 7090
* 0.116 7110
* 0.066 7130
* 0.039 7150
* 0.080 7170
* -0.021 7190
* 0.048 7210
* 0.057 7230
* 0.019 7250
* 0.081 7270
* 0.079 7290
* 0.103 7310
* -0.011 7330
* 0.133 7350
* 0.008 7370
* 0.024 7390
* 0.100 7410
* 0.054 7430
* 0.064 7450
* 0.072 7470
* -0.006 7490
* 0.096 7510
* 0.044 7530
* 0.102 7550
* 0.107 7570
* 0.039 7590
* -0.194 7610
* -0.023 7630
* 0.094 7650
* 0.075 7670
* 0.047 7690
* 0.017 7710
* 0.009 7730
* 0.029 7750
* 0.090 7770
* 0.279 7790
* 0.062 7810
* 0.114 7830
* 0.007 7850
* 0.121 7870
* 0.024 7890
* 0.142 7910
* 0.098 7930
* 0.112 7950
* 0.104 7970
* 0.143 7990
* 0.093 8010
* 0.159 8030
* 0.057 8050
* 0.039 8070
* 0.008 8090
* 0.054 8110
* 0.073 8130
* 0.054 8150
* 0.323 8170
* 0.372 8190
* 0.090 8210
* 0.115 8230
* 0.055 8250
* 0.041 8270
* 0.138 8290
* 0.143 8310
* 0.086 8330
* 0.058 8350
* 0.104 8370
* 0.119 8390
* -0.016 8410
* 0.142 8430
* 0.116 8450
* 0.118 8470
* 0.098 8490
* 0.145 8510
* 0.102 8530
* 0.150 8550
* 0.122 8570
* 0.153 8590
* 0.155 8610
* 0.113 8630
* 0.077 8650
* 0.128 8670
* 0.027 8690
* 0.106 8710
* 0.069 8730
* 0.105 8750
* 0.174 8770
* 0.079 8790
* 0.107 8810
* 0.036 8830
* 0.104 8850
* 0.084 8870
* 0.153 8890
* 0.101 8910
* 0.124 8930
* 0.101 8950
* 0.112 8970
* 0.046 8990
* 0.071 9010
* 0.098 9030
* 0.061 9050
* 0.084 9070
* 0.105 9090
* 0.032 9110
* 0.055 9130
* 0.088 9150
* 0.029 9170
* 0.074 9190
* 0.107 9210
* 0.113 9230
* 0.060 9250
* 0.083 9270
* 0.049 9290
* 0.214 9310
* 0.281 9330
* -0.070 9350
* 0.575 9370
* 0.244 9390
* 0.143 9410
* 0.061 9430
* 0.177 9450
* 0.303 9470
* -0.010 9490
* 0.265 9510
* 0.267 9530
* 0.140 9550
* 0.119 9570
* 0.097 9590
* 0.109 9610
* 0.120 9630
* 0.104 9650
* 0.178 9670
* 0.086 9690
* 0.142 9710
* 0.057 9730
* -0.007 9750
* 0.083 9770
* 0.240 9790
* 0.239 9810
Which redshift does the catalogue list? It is 1.194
